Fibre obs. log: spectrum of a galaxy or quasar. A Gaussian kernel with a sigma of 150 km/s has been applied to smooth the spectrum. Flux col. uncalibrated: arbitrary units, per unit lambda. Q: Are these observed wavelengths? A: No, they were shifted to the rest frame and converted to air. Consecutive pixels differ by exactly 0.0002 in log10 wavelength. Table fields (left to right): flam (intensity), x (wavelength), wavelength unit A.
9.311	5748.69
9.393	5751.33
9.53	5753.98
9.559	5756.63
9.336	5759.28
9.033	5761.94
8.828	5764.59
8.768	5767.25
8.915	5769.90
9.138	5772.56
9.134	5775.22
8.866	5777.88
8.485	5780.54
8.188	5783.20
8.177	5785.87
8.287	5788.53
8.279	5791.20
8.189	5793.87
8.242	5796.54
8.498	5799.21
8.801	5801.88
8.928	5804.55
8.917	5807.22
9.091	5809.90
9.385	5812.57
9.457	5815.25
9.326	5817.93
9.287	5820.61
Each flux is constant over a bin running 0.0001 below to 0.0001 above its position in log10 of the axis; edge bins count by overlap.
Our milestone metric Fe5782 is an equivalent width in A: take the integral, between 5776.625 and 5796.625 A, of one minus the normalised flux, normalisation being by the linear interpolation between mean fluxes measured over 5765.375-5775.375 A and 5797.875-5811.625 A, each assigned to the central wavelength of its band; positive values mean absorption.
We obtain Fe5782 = 1.29 A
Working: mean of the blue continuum 8.96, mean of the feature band 8.34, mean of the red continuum 8.87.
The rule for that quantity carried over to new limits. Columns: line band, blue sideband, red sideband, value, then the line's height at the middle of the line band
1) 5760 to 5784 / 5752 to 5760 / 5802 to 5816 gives 1.35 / 9.37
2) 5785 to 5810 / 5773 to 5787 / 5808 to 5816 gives 1.26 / 8.97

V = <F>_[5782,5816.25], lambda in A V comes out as 8.64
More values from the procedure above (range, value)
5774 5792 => 8.49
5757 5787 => 8.83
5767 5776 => 9.01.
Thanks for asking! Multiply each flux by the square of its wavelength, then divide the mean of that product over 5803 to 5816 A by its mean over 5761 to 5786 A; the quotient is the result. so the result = 1.05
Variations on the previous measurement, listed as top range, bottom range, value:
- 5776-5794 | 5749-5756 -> 0.90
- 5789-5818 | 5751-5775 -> 0.97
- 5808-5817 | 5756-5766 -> 1.03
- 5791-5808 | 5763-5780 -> 0.97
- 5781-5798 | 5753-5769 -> 0.91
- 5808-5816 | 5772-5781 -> 1.05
